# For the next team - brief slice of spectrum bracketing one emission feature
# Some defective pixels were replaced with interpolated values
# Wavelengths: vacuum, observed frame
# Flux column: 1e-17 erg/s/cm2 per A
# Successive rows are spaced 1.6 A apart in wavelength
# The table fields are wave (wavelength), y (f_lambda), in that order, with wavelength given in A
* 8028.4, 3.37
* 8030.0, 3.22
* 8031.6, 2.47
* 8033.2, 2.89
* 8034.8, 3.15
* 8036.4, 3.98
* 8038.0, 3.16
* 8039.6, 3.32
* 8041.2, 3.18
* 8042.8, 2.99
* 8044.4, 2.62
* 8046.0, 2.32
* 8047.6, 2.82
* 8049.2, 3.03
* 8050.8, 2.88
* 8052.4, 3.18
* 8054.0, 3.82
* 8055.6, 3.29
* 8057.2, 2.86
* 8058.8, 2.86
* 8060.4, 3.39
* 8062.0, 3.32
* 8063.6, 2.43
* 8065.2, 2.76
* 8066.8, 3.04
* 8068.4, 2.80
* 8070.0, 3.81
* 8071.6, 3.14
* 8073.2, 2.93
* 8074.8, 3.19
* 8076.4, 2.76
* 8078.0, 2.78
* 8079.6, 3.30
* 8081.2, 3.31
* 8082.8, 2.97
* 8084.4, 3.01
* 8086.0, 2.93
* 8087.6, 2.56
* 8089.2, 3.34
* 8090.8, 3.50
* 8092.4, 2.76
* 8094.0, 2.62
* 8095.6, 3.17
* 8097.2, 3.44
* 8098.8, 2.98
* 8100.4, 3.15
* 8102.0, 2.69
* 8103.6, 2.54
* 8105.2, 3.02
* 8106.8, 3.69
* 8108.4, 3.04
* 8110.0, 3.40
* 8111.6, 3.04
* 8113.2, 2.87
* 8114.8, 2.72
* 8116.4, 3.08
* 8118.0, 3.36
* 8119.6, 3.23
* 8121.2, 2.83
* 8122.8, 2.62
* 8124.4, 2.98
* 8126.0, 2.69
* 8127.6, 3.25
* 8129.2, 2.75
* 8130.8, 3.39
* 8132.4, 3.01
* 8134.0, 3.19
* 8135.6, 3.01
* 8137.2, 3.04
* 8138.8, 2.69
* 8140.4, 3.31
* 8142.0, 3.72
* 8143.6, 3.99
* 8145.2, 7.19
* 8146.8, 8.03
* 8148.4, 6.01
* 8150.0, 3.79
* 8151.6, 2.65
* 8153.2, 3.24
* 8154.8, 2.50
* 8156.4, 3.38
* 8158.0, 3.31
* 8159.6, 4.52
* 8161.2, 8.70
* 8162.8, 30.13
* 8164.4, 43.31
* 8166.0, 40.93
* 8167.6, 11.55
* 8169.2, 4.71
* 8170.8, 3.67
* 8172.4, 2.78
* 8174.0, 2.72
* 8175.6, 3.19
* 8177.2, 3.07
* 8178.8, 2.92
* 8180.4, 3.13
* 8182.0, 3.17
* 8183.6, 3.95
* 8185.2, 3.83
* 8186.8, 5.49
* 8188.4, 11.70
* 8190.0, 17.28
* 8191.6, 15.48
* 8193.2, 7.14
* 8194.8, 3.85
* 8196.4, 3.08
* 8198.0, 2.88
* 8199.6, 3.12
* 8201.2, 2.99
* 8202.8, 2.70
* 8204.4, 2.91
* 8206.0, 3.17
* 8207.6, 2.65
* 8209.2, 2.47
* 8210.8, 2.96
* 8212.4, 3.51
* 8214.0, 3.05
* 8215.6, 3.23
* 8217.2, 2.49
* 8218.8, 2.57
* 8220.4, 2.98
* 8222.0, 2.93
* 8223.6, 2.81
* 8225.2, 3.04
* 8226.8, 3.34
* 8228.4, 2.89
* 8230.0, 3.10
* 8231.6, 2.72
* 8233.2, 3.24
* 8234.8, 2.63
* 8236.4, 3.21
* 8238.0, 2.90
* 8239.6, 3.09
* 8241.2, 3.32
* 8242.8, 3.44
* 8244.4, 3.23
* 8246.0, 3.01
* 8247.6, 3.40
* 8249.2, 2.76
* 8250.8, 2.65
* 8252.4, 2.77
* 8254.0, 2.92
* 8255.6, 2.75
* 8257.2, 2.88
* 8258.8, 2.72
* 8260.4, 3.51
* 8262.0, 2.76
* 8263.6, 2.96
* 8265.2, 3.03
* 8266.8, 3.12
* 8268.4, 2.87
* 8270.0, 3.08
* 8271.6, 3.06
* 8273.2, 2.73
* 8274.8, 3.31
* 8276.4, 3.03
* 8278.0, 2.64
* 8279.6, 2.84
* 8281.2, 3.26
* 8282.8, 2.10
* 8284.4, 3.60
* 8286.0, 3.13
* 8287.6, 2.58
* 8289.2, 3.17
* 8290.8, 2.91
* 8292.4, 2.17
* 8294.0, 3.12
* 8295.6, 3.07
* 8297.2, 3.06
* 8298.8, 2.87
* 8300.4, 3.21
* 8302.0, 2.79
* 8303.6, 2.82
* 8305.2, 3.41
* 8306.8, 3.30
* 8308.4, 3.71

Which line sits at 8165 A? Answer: Halpha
